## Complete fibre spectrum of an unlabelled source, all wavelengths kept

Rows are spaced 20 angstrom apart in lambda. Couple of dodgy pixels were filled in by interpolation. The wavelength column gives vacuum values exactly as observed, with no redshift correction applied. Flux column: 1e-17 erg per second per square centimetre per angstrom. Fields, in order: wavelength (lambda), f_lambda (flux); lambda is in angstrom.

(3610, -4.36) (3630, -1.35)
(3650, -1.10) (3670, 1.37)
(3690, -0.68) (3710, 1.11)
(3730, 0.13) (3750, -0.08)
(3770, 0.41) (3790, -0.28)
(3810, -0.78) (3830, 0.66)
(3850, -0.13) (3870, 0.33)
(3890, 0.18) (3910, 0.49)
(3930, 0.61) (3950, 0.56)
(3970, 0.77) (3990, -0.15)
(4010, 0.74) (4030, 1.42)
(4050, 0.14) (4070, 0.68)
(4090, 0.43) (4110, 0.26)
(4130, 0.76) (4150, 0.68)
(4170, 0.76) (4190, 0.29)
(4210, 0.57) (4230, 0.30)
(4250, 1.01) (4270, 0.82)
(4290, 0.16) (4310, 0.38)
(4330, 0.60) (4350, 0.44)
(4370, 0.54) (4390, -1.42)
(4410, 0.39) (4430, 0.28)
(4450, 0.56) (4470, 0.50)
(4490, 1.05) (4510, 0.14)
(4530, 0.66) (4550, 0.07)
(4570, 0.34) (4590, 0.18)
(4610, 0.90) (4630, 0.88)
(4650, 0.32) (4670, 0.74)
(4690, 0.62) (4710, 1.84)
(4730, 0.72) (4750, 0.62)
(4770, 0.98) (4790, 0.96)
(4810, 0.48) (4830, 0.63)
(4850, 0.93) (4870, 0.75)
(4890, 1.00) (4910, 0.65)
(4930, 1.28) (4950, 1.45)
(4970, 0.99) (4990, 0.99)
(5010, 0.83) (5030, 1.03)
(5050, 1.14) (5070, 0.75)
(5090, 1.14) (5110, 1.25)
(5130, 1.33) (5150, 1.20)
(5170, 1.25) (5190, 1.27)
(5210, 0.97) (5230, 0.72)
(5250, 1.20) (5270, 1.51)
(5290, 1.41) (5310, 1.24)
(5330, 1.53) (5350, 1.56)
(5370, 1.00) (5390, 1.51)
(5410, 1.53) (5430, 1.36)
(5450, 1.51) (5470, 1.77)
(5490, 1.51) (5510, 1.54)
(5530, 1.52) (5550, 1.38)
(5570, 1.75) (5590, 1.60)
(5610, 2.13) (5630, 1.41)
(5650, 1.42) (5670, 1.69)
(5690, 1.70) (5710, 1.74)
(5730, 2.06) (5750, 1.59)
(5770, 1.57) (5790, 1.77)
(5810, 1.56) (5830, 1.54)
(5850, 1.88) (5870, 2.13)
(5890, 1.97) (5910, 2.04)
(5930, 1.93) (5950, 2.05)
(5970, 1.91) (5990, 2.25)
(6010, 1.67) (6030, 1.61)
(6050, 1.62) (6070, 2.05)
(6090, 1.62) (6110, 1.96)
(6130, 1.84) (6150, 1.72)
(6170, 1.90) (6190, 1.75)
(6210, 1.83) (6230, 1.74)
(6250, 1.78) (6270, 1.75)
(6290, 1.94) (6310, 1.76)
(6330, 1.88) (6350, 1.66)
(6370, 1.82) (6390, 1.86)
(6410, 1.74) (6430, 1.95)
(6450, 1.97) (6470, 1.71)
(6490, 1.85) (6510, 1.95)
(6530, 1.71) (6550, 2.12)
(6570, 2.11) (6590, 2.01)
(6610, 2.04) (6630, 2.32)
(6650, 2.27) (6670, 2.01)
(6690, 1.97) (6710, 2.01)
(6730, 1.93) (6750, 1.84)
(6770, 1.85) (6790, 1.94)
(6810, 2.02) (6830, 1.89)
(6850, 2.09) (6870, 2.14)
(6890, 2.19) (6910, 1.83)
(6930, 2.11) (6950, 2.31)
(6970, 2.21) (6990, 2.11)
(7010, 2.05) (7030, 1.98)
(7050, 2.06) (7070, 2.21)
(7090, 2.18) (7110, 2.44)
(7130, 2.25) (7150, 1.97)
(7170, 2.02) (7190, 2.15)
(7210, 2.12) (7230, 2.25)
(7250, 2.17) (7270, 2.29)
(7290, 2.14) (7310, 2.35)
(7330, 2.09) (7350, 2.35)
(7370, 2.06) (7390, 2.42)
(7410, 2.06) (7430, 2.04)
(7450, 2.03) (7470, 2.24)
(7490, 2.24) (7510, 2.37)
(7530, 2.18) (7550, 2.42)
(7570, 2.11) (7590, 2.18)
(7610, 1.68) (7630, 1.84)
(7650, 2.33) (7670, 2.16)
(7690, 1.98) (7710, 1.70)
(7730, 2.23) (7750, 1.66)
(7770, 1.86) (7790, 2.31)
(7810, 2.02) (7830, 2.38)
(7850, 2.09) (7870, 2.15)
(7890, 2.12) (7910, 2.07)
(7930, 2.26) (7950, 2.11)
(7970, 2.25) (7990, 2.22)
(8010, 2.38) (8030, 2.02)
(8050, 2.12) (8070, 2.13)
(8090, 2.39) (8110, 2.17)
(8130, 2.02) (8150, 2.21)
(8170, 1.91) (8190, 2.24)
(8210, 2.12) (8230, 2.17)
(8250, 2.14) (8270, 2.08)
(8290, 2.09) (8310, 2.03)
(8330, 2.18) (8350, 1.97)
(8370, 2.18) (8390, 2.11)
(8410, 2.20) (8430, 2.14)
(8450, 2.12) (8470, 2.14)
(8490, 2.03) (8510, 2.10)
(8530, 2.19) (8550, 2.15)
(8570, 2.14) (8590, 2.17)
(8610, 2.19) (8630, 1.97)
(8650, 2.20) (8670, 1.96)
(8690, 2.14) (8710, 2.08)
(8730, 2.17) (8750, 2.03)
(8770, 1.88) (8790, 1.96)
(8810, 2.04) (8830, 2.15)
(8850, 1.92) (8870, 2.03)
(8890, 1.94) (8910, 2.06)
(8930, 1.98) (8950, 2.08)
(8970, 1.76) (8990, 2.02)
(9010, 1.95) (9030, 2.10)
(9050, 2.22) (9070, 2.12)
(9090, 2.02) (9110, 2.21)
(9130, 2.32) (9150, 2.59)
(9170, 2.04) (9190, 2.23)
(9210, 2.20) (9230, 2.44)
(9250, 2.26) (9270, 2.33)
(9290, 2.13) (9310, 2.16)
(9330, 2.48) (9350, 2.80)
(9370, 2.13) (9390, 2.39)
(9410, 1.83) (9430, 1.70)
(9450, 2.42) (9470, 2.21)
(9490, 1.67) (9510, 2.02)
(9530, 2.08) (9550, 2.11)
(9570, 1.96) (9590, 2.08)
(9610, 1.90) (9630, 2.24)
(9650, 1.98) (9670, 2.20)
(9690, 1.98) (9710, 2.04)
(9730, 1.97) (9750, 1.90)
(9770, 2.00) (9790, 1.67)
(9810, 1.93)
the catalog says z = 0.237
